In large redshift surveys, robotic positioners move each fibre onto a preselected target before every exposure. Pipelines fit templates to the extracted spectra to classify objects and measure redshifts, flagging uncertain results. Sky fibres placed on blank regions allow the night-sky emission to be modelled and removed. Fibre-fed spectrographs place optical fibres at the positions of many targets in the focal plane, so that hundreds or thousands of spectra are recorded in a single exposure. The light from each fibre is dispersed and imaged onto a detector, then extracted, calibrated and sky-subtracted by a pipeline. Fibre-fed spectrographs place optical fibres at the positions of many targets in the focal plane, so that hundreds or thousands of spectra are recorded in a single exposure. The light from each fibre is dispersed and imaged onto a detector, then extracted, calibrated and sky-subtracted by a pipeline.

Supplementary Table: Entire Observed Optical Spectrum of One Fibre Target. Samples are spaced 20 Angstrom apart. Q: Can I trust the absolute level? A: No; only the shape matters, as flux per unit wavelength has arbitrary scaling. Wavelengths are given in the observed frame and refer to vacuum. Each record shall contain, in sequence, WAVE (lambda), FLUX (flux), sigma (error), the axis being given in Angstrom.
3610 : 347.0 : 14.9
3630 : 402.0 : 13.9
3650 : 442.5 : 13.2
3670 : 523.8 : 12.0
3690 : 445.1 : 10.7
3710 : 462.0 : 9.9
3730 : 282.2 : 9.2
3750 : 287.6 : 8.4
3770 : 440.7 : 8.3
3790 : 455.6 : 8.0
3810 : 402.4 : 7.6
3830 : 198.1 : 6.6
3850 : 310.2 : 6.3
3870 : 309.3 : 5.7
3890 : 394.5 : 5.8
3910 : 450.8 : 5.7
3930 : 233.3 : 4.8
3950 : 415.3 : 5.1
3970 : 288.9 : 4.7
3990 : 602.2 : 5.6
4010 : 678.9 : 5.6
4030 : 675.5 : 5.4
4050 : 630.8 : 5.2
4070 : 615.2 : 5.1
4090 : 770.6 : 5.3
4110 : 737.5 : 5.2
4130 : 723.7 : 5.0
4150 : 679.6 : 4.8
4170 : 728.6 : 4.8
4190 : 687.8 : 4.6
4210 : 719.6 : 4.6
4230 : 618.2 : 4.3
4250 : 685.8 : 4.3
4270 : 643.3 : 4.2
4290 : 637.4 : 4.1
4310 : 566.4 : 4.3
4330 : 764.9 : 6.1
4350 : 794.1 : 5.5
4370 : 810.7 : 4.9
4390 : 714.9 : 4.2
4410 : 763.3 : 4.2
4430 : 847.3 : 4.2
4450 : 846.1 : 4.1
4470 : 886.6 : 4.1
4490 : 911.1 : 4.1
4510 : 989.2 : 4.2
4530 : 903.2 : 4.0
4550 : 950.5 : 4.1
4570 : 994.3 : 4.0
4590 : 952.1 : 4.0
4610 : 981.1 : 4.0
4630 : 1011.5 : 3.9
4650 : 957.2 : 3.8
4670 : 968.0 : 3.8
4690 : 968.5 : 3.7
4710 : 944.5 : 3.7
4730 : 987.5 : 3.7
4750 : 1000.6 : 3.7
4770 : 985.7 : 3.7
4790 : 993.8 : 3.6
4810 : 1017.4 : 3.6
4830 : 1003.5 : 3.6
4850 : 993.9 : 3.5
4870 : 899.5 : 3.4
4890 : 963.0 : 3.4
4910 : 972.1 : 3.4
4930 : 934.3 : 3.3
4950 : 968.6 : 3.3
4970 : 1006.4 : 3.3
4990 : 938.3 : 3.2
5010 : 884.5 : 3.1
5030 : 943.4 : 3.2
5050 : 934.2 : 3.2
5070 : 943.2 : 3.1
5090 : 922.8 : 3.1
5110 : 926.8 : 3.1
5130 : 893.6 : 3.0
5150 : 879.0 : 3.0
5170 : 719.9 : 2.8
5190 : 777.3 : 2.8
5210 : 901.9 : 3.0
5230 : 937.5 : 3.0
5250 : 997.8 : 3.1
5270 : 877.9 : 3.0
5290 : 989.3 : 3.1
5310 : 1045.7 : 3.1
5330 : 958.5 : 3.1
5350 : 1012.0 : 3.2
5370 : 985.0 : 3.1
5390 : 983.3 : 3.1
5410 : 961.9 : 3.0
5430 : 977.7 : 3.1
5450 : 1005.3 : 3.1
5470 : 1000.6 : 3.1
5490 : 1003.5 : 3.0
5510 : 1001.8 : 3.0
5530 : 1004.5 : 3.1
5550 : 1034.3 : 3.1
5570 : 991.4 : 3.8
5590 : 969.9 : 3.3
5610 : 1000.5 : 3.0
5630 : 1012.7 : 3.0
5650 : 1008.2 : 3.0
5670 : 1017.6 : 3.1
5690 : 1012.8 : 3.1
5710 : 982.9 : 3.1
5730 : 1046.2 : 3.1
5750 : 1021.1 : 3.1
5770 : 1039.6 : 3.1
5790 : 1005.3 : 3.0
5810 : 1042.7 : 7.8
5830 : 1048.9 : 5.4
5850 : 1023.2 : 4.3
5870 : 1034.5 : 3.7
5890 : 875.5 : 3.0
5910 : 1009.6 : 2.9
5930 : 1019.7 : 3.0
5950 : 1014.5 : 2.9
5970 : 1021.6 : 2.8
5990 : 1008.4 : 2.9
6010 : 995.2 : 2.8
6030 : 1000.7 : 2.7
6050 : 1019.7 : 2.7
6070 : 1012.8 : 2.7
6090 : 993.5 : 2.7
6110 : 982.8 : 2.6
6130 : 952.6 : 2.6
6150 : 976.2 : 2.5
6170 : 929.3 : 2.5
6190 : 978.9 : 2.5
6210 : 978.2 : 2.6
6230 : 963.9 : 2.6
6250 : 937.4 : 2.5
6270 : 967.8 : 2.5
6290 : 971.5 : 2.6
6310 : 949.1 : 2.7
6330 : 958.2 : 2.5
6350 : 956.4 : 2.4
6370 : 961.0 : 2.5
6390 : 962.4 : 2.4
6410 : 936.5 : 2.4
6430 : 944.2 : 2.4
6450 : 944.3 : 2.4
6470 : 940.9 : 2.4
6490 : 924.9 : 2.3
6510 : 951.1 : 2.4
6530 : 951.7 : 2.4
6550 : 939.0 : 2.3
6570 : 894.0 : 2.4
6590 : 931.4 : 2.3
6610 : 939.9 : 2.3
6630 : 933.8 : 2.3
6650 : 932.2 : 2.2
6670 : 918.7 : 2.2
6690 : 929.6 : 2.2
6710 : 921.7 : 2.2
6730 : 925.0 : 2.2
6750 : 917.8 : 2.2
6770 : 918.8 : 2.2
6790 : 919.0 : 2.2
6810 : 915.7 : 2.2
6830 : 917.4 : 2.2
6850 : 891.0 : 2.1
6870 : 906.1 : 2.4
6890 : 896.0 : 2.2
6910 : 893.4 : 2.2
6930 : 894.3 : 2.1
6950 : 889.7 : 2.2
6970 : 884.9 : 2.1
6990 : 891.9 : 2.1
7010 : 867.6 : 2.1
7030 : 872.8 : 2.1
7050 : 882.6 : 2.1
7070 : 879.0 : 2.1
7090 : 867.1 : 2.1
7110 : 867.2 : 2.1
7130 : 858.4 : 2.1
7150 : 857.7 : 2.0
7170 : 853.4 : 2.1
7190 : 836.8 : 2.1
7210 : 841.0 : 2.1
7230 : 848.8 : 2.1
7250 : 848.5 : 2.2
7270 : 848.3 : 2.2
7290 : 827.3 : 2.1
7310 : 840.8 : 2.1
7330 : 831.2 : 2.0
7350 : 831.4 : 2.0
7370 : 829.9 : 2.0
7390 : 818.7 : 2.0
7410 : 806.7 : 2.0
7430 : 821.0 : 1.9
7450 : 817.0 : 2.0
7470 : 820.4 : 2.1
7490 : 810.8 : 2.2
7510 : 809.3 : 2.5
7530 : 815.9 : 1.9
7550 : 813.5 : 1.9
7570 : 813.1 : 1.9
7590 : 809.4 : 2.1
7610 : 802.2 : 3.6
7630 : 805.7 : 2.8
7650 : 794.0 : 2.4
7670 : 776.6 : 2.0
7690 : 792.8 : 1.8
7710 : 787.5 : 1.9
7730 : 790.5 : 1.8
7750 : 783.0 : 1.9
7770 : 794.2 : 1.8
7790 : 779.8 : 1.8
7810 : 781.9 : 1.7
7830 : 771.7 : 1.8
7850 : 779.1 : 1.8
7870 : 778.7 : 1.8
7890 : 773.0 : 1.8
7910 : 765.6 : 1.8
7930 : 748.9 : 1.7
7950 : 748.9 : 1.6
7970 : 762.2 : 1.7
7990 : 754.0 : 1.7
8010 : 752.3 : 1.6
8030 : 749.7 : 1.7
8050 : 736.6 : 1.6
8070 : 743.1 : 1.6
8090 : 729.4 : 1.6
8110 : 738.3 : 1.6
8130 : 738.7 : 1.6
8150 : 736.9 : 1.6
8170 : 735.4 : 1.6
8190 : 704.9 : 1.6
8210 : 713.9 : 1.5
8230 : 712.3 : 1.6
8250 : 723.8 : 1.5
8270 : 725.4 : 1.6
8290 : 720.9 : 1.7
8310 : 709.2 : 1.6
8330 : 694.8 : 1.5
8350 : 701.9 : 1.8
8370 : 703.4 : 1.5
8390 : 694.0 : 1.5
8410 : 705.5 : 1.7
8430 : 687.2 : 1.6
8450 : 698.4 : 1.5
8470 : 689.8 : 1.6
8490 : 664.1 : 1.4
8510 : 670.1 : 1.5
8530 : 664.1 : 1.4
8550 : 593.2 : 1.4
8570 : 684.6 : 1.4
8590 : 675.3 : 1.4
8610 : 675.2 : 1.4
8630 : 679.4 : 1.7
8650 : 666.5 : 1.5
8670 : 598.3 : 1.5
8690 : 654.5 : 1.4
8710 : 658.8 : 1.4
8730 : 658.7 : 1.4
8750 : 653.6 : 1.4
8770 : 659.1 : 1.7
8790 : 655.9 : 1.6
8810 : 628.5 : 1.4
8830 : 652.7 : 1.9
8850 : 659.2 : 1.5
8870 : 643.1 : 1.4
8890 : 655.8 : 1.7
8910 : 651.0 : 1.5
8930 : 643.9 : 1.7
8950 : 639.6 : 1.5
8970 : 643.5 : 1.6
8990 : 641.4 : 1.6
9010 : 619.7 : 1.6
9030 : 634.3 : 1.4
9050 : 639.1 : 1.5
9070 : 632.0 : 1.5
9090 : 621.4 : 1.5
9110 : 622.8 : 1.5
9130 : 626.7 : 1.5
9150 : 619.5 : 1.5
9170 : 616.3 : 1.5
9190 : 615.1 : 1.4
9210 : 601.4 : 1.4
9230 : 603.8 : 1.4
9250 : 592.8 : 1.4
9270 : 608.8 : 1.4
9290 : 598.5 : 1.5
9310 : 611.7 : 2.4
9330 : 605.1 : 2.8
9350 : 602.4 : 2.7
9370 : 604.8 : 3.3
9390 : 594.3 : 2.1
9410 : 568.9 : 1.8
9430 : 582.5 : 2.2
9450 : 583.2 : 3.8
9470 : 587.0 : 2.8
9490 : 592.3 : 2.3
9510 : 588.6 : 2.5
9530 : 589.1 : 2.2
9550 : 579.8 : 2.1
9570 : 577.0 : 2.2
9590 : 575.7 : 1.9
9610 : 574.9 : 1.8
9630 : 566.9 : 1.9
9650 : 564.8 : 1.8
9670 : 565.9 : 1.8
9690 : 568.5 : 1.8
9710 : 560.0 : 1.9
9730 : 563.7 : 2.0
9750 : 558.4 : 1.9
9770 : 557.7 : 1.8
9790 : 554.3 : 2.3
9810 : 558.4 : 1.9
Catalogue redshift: 0.000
